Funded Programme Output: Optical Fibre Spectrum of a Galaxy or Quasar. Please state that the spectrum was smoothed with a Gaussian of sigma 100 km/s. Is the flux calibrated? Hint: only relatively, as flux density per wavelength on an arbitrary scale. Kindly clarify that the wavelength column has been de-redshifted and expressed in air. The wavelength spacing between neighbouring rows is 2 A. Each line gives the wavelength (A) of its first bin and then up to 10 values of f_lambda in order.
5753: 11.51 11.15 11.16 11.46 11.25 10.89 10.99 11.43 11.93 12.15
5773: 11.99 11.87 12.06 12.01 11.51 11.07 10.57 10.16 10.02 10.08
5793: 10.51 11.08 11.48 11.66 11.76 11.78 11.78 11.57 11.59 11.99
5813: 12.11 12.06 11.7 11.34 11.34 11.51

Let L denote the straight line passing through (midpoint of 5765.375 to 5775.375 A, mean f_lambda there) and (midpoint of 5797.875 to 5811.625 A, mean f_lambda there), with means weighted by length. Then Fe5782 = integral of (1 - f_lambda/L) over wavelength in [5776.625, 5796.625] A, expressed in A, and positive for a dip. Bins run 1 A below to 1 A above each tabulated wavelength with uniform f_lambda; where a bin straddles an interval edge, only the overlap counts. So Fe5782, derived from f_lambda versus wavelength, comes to 1.5 A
